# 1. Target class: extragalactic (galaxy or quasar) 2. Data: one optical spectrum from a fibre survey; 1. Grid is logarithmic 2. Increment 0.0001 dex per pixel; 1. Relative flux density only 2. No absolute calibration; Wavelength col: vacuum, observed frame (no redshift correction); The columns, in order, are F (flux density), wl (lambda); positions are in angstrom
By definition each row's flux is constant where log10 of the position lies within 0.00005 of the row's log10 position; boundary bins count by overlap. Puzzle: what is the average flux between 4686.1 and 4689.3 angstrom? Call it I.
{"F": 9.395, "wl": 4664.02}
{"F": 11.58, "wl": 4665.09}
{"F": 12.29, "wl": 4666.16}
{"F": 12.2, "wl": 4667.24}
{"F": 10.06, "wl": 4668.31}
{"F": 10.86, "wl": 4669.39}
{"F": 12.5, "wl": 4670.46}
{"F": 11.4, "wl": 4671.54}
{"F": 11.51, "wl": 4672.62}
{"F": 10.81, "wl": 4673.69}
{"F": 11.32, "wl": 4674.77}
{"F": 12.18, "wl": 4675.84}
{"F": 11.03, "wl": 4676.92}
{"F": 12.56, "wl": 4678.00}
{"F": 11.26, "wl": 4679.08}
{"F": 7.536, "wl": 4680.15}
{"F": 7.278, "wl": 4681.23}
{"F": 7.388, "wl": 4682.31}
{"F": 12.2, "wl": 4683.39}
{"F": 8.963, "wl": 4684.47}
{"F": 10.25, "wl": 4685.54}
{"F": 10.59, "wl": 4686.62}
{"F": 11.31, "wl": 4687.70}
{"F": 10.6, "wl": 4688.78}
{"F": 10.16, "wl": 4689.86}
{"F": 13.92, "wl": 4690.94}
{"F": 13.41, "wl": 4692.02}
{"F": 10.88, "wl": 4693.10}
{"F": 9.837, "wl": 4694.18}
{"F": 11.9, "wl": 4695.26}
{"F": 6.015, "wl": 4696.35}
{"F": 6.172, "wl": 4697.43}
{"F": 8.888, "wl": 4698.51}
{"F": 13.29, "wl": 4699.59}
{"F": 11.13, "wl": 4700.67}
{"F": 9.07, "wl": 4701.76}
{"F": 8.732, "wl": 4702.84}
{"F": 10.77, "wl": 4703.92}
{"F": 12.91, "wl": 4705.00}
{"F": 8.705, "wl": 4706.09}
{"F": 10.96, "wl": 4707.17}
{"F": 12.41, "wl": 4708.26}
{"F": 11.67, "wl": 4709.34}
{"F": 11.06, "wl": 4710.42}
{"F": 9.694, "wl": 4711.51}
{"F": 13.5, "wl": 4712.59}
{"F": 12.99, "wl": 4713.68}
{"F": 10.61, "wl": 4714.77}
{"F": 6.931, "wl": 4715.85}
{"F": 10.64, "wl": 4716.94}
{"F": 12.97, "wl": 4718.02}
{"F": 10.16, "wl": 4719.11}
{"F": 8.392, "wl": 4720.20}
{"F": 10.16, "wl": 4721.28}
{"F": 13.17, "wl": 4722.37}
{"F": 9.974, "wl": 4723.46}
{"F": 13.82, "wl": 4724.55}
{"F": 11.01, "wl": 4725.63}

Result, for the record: 10.8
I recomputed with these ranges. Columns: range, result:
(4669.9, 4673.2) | 11.8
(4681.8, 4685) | 9.53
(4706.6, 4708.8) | 11.6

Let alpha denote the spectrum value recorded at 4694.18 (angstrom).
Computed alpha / 9.837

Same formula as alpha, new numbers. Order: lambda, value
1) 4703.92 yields 10.77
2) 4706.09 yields 8.705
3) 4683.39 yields 12.2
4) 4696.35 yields 6.015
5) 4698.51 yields 8.888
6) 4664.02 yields 9.395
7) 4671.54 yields 11.4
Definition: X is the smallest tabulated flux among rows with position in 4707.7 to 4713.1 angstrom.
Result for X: 9.694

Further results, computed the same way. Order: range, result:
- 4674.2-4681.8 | 7.278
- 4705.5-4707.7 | 8.705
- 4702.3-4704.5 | 8.732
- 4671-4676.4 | 10.81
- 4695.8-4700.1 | 6.015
